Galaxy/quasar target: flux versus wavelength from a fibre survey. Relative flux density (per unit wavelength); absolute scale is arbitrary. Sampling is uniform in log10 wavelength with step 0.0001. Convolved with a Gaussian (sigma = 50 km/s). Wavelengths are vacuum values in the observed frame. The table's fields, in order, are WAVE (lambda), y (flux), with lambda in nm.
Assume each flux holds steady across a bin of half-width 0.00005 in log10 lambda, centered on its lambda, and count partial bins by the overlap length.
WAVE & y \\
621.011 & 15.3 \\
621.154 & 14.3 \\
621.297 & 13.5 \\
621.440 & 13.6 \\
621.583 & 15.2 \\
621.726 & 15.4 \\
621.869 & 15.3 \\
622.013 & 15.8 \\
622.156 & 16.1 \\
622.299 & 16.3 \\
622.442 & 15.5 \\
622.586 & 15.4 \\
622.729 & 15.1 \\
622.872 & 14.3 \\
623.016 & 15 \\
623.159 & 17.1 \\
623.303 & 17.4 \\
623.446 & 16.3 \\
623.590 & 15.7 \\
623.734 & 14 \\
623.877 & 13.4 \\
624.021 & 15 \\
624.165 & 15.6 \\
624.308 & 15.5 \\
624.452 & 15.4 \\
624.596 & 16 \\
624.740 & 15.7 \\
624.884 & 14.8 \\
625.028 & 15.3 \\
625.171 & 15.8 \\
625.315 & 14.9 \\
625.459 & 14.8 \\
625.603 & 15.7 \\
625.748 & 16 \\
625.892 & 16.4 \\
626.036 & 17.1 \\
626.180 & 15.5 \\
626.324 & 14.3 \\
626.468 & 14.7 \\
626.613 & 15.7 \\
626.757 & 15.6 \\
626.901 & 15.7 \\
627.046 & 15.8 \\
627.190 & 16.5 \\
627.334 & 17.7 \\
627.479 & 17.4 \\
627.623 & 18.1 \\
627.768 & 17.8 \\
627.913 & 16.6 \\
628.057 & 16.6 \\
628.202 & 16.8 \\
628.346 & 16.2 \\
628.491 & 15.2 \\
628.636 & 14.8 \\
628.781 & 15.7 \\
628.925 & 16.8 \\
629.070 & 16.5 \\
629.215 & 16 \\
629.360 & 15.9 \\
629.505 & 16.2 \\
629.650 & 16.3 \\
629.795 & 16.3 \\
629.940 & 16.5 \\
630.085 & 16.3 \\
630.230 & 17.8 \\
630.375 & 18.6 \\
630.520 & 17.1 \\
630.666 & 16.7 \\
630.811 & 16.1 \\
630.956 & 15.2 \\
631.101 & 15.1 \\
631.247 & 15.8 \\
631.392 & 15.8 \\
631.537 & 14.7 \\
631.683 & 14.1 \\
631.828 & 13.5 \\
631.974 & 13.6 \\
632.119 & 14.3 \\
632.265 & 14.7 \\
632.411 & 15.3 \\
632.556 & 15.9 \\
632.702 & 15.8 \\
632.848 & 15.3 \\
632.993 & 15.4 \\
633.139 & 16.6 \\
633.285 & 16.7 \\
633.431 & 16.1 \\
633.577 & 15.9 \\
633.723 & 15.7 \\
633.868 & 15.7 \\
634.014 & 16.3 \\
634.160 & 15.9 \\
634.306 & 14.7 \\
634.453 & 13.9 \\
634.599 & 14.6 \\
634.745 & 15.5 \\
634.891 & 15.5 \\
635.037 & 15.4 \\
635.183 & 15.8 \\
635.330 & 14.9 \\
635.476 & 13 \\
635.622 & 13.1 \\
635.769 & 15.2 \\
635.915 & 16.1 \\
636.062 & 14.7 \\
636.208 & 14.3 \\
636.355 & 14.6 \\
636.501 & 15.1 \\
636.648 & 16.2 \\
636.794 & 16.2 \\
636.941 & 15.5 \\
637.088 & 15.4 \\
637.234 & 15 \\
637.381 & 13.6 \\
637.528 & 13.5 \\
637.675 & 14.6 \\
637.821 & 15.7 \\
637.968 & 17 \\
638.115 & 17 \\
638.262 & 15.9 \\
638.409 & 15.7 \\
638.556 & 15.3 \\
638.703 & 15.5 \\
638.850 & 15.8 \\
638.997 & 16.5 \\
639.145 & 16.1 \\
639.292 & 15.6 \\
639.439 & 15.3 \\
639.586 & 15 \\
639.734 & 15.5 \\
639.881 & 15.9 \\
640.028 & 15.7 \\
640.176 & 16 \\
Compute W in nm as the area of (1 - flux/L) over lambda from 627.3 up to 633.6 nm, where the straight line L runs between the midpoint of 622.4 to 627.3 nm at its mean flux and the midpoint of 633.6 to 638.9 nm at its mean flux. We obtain -0.27 nm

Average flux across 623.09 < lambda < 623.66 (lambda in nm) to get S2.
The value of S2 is 16.6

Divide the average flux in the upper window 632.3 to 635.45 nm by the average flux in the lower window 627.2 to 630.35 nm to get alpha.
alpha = 0.94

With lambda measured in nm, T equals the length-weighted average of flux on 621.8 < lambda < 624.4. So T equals 15.5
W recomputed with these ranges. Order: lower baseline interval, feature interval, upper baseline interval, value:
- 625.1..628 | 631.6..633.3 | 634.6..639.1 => 0.06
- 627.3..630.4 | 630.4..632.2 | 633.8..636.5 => 0.08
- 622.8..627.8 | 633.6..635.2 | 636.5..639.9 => 0.02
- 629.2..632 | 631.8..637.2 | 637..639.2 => 0.17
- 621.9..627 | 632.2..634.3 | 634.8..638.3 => -0.07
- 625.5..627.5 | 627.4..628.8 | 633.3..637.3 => -0.07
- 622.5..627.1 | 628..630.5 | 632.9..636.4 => -0.17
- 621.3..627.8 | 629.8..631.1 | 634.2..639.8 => -0.10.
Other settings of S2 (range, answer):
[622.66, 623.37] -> 15.8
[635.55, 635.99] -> 14.8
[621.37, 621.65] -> 14.4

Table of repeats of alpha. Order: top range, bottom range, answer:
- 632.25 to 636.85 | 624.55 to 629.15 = 0.96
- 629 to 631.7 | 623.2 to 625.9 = 1.05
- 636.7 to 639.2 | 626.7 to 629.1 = 0.94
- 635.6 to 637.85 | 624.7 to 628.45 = 0.93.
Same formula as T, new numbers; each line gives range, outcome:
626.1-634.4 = 15.9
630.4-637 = 15.3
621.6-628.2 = 15.8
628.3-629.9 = 16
